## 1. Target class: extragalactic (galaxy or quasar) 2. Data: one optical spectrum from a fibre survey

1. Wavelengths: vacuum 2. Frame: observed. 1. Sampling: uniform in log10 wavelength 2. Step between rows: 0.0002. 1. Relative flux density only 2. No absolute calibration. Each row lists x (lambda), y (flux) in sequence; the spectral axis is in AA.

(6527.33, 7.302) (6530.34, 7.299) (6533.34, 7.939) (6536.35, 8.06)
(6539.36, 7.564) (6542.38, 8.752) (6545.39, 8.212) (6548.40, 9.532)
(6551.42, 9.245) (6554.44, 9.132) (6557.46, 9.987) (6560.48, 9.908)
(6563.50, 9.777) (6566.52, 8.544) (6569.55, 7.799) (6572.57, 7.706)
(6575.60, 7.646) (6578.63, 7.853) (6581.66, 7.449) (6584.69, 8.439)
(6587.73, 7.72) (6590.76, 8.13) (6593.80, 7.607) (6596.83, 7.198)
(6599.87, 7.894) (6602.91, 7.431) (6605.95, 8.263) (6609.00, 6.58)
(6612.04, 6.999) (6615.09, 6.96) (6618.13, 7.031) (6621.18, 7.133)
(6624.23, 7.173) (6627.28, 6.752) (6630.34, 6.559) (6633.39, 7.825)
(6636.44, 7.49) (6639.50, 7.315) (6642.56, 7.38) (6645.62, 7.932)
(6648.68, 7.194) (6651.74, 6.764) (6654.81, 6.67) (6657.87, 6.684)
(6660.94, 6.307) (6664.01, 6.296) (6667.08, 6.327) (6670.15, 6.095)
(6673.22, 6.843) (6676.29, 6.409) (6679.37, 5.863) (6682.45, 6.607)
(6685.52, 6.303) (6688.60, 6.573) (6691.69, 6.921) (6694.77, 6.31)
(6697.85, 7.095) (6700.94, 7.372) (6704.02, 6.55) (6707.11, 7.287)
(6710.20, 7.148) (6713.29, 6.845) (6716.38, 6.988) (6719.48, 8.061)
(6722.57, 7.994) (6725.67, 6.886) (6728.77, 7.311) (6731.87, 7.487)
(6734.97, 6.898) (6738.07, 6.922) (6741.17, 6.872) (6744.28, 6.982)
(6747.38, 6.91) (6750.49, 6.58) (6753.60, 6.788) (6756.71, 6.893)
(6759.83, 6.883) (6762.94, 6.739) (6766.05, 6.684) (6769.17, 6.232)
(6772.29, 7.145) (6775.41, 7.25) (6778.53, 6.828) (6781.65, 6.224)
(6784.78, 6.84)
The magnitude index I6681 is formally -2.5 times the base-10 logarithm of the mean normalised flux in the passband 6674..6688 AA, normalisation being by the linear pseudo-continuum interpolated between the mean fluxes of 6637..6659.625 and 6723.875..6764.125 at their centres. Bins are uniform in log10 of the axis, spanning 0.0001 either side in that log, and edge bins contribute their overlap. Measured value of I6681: 0.12 mag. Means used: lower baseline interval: 7.14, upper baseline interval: 6.94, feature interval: 6.35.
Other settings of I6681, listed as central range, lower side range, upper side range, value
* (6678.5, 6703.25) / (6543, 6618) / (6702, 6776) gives 0.110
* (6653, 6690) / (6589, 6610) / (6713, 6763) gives 0.145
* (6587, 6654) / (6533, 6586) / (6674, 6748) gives 0.082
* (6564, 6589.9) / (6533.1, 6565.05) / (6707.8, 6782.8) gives 0.092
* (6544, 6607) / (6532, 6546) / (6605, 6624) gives -0.097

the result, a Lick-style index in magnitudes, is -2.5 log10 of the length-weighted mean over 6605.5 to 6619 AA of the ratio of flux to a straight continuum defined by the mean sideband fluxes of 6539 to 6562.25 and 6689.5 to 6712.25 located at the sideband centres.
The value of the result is 0.16 mag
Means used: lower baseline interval 9.12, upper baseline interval 6.94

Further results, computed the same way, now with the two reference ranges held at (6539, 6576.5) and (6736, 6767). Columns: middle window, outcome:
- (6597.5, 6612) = 0.12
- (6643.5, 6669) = 0.15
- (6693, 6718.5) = 0.05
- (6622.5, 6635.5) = 0.14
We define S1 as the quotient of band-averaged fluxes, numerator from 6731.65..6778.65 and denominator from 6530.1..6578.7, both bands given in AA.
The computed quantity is 0.8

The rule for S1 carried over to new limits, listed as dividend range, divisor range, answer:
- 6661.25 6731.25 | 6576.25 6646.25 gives 0.92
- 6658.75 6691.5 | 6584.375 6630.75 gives 0.87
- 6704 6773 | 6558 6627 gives 0.90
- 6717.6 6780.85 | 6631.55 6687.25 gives 1.03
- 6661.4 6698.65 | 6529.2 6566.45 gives 0.73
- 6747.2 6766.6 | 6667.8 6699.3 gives 1.04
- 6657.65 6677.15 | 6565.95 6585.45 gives 0.81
